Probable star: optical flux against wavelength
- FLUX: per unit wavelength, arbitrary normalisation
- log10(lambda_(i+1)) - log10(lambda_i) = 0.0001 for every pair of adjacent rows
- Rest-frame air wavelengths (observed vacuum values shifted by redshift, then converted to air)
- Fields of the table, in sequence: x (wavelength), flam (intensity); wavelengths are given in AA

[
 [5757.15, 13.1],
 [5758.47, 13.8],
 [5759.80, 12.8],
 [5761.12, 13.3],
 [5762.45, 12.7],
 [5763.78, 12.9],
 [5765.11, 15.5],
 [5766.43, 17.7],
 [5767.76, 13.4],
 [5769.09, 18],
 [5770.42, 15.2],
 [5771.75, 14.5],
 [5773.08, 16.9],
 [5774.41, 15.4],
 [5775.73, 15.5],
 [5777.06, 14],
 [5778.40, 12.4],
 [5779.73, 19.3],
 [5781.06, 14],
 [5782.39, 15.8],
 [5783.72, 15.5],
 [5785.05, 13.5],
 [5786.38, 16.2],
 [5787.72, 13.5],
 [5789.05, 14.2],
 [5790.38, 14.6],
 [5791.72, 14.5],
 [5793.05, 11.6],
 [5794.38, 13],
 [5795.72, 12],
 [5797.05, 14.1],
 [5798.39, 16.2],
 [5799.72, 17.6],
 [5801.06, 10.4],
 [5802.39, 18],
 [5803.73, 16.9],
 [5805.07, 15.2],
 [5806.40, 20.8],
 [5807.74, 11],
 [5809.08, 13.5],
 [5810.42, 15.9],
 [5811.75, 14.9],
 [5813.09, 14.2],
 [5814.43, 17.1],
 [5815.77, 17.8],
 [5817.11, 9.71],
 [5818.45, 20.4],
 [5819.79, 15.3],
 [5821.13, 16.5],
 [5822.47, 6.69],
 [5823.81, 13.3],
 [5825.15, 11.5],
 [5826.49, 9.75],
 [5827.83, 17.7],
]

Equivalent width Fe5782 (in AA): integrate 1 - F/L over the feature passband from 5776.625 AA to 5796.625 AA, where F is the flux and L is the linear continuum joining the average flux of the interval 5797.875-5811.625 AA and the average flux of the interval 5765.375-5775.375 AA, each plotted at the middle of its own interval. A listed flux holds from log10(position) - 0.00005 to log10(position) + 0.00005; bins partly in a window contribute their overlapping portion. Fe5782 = 1.82 AA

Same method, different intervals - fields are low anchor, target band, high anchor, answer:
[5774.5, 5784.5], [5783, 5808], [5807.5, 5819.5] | 0.7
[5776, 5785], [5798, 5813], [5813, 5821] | 0.2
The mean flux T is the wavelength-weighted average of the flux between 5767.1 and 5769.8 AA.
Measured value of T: 15.7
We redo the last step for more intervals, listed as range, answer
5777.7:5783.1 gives 15.4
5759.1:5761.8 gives 13.1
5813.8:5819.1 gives 16.2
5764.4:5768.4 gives 15.5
